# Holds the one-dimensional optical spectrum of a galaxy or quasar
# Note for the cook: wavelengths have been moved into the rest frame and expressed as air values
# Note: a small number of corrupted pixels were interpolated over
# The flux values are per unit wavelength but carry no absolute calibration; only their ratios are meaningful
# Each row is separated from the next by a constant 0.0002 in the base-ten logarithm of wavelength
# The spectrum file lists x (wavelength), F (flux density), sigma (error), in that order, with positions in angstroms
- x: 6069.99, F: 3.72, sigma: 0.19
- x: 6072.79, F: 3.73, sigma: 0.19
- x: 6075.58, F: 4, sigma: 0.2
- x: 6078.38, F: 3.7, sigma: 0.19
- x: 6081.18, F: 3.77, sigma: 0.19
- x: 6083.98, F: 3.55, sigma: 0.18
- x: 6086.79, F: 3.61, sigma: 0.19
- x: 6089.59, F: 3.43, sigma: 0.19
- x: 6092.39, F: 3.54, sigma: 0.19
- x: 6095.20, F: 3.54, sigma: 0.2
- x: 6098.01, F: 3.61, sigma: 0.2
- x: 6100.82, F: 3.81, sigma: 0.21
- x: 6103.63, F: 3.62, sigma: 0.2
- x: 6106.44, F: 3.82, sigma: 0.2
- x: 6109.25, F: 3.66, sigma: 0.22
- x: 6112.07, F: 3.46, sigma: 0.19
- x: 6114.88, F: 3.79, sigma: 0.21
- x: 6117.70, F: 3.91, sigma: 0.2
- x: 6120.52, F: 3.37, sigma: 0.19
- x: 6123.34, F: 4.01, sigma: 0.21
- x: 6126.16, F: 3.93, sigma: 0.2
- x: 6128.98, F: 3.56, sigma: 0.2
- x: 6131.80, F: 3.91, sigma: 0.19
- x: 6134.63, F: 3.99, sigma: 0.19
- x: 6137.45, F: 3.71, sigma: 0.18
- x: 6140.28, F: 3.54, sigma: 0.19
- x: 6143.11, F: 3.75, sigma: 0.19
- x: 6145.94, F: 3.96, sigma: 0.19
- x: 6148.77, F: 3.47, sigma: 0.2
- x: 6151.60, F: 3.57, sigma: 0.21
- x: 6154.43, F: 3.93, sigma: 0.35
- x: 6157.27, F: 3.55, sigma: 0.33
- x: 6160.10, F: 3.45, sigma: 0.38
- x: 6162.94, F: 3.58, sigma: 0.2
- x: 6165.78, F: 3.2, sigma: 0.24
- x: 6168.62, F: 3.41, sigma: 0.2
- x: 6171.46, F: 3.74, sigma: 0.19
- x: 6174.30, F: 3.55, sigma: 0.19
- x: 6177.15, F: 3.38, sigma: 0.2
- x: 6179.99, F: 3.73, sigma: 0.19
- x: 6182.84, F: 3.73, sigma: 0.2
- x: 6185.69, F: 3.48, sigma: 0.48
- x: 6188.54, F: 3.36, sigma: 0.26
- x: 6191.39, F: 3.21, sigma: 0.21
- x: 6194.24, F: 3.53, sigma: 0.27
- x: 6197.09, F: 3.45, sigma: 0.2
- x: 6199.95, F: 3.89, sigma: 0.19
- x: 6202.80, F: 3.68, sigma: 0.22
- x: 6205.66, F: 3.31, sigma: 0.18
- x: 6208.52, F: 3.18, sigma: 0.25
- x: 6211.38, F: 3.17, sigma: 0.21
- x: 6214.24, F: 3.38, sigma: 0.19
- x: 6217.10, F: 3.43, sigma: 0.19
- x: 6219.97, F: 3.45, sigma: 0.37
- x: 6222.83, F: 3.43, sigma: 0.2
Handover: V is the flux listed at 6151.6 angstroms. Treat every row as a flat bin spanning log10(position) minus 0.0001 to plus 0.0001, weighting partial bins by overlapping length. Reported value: 3.57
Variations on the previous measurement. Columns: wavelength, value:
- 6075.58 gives 4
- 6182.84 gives 3.73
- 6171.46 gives 3.74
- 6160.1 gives 3.45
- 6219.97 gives 3.45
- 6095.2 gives 3.54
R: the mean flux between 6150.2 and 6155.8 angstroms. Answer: 3.75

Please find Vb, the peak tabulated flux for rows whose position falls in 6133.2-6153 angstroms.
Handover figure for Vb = 3.99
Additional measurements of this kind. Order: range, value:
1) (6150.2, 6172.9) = 3.93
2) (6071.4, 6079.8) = 4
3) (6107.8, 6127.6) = 4.01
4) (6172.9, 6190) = 3.73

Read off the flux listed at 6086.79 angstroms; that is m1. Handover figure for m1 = 3.61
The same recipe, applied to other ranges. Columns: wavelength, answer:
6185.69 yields 3.48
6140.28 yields 3.54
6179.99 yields 3.73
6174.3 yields 3.55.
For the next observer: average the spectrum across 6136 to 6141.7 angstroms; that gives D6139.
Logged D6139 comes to 3.63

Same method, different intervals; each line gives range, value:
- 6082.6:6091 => 3.53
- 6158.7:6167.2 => 3.41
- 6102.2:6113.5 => 3.64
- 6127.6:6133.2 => 3.74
